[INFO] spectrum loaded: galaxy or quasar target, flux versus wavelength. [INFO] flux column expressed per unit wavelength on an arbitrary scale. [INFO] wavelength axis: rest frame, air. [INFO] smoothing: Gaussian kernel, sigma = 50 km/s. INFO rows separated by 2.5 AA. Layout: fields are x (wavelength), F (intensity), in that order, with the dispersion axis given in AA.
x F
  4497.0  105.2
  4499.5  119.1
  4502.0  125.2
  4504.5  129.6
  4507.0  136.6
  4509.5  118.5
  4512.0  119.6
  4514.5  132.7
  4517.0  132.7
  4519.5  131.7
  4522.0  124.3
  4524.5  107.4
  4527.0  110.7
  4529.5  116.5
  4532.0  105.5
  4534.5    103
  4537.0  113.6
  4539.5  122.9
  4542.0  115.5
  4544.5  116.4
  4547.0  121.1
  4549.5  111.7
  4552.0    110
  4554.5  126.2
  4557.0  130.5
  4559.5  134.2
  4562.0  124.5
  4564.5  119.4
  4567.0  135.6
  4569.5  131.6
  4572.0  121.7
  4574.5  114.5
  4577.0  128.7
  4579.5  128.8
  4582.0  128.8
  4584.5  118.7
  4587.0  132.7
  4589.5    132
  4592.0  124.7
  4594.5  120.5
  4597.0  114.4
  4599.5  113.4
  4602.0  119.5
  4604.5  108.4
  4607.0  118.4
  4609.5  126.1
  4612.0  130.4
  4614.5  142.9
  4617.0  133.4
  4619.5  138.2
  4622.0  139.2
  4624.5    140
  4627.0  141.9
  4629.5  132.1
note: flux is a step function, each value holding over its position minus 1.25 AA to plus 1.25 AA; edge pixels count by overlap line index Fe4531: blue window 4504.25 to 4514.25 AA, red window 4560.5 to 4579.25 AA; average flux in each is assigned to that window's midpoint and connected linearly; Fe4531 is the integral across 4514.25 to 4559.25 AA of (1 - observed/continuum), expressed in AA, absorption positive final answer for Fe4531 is 2.67 AA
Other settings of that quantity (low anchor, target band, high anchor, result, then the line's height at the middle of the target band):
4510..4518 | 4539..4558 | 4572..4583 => 1.0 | 126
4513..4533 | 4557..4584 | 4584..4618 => -0.9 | 123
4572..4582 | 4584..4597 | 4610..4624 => 0.3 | 128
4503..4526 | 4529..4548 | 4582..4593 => 1.8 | 126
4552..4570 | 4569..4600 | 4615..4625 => 1.8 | 132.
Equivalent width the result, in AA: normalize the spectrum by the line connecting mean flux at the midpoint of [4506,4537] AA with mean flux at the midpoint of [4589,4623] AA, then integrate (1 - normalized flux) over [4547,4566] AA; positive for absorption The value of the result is -0.06 AA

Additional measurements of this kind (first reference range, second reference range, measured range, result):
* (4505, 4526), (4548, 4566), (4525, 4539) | 1.6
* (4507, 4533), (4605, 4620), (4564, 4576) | 0.1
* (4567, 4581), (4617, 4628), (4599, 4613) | 1.6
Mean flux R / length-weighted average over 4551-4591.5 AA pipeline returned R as 126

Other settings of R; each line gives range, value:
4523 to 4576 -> 119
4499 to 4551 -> 120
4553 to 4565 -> 127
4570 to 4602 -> 123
